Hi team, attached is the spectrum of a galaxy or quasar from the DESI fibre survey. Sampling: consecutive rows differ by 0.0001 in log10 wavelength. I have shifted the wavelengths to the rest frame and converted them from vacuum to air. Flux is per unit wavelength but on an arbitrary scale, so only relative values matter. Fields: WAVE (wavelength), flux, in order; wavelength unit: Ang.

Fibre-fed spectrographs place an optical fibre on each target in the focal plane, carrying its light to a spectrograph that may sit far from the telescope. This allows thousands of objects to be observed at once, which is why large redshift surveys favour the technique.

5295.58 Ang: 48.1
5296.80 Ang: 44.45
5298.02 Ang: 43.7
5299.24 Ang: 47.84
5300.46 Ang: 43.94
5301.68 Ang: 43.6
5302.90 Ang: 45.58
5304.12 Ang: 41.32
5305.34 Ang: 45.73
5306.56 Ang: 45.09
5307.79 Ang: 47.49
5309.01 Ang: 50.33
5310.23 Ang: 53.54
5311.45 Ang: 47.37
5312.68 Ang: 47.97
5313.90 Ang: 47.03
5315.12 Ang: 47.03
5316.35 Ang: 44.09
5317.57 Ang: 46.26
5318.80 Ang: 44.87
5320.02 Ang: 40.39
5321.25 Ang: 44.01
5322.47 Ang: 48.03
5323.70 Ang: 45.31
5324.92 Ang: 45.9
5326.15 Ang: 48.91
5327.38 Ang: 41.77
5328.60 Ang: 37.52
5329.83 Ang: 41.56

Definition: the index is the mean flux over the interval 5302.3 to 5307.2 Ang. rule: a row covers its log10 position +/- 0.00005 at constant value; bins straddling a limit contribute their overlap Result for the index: 44.4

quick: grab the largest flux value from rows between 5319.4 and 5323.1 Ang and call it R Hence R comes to 48.03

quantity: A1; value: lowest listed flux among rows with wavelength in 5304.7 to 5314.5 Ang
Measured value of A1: 45.09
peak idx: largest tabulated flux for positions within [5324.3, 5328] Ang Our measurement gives 48.91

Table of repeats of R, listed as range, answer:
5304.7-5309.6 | 50.33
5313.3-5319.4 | 47.03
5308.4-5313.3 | 53.54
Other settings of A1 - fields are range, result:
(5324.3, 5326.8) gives 45.9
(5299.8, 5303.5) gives 43.6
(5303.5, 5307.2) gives 41.32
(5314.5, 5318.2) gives 44.09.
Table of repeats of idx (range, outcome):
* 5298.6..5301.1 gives 47.84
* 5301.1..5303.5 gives 45.58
